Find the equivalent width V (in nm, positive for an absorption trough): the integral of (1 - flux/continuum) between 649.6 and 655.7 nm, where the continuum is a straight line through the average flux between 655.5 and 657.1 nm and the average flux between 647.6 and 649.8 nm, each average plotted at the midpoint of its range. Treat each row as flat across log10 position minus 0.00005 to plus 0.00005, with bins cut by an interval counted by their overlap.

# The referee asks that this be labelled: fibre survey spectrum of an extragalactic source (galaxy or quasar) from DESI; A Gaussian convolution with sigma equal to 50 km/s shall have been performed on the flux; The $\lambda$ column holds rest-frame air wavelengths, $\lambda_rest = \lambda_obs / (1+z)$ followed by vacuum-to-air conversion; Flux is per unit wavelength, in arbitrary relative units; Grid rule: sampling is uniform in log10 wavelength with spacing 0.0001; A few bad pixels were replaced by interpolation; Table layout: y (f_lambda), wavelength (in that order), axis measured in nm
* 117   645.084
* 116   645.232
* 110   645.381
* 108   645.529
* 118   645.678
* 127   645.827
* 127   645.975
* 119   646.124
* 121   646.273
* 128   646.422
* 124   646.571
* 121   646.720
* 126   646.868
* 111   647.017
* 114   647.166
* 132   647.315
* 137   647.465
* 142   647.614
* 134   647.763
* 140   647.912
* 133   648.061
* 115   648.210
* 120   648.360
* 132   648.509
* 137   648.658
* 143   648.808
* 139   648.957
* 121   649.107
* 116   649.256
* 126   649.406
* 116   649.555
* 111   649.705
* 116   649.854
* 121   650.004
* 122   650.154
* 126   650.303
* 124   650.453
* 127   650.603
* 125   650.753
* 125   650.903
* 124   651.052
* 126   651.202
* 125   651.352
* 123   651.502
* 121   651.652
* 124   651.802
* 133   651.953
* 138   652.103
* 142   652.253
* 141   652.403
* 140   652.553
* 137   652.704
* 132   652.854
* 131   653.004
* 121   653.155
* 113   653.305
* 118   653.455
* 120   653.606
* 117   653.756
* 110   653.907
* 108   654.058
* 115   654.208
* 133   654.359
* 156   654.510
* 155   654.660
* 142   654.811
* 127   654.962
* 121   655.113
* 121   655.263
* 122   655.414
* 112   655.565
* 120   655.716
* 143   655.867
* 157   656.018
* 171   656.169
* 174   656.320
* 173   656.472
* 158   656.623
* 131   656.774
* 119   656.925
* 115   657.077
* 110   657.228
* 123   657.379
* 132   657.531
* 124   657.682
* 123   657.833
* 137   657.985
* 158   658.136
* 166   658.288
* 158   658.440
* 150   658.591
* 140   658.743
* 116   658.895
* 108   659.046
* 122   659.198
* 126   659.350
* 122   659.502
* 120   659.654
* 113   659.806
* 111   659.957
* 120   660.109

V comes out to 0.457 nm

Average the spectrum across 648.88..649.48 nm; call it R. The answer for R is 126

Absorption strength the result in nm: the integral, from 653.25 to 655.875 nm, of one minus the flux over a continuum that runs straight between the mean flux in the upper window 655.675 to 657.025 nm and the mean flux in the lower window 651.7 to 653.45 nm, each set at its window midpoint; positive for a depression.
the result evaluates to 0.30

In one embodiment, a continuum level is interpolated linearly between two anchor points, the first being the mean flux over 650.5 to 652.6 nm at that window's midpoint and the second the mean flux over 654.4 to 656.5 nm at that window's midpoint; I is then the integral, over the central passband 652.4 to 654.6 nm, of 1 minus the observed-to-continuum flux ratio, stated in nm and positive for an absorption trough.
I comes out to 0.16 nm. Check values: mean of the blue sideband 129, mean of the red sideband 142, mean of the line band 126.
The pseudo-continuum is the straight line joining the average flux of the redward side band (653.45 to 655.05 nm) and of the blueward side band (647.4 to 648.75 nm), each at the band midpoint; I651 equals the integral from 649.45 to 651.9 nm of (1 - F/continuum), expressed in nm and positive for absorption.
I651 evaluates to 0.15 nm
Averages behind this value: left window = 132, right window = 128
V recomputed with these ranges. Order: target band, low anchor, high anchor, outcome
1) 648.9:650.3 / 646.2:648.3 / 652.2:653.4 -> 0.09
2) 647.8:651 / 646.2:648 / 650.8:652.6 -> 0.08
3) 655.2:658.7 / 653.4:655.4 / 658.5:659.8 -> -0.37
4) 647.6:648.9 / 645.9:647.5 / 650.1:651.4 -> -0.09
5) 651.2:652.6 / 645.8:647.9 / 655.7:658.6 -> 0.03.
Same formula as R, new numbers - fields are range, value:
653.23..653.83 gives 117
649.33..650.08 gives 118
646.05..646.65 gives 123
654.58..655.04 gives 141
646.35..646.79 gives 124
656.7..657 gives 125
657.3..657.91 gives 125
